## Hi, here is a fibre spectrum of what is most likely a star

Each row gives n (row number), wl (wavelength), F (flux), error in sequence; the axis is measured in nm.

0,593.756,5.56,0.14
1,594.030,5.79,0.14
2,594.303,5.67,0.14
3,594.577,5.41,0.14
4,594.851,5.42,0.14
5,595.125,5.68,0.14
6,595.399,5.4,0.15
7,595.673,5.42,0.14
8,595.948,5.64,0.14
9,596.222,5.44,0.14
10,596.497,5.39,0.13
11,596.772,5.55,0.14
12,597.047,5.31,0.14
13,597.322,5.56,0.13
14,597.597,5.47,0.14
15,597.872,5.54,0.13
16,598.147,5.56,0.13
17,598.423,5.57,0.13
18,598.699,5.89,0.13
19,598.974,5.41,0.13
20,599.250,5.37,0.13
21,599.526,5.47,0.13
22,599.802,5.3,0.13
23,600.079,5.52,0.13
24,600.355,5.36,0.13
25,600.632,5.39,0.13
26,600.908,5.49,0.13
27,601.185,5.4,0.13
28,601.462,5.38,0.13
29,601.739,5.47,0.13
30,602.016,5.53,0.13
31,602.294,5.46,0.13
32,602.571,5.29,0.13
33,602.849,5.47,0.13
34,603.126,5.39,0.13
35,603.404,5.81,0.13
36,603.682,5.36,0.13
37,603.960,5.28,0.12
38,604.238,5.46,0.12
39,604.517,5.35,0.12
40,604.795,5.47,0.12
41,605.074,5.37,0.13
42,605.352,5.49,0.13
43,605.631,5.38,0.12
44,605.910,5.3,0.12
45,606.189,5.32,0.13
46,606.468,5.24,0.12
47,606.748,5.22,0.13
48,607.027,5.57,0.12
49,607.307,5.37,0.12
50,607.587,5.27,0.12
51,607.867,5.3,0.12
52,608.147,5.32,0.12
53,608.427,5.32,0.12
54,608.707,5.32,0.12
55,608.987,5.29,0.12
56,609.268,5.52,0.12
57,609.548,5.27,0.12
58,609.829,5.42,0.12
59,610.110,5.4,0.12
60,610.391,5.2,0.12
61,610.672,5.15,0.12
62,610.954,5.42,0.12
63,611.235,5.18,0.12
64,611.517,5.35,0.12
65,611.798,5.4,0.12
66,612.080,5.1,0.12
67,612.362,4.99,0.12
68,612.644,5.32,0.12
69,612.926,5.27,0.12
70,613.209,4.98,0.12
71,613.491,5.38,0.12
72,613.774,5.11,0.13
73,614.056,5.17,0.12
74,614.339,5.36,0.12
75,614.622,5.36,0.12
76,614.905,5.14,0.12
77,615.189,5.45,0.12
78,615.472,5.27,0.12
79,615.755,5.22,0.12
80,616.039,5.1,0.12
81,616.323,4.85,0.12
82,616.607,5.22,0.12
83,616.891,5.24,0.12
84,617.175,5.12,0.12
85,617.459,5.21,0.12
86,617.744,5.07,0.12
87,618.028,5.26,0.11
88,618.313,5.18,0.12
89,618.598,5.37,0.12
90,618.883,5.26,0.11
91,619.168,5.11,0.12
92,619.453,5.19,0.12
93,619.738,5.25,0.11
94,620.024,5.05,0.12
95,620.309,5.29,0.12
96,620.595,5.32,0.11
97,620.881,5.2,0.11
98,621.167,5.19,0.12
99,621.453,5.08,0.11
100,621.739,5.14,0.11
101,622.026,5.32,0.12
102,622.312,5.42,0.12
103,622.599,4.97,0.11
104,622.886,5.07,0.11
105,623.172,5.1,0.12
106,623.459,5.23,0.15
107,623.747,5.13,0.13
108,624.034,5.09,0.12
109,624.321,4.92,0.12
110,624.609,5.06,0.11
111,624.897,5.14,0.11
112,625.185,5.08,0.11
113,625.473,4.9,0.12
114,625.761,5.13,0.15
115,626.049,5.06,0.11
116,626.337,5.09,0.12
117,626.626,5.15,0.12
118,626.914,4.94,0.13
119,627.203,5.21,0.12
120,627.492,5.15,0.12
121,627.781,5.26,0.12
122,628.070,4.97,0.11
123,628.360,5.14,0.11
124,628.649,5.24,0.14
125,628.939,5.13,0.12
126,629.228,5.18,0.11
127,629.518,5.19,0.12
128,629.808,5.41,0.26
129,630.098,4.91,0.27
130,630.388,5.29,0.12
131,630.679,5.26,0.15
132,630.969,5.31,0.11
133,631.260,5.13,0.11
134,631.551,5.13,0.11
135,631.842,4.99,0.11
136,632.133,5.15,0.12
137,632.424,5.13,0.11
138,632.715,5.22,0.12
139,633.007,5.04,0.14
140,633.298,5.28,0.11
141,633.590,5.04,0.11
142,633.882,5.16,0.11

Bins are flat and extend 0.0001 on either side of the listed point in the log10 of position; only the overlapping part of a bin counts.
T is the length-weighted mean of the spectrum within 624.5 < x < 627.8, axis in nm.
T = 5.09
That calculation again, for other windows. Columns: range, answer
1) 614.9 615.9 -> 5.29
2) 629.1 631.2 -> 5.22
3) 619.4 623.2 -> 5.19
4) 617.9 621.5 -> 5.21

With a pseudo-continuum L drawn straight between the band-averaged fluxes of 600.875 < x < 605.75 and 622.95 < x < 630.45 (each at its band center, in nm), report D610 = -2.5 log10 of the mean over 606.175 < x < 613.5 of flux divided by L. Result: 0.01 mag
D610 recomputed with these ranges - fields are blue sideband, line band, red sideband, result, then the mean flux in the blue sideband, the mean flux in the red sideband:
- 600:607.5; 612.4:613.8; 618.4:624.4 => 0.02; 5.41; 5.18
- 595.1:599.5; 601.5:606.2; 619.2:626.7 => 0.00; 5.51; 5.14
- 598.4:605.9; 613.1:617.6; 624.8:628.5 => 0.01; 5.44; 5.09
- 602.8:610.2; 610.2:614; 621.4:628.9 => 0.02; 5.38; 5.12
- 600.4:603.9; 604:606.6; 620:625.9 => 0.01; 5.45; 5.14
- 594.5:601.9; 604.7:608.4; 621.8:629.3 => 0.00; 5.48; 5.12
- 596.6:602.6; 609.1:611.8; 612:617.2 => -0.01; 5.47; 5.19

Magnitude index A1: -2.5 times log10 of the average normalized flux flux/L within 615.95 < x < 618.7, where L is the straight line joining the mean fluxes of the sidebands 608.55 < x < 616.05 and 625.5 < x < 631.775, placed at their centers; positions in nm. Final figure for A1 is 0.01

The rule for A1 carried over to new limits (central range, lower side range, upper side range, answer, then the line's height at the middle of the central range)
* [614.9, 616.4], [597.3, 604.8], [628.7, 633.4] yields 0.03 mag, 5.32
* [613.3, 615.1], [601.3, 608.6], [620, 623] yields 0.01 mag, 5.28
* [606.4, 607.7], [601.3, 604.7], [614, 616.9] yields 0.01 mag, 5.37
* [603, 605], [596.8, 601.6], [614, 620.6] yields -0.01 mag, 5.4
